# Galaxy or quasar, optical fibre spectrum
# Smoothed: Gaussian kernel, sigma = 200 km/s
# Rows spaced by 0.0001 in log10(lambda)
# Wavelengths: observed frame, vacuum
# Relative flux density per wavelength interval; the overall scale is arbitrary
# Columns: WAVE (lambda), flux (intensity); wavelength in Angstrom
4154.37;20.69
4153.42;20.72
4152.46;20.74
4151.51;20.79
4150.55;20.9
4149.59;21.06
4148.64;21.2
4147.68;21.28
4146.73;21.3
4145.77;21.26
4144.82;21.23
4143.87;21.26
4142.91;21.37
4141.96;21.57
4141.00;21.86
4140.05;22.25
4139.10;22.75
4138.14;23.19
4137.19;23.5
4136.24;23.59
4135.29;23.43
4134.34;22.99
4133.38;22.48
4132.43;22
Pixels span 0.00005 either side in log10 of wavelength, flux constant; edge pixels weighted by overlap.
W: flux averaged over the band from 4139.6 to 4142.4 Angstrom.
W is 21.9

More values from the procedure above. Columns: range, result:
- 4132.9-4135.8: 23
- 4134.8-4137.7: 23.6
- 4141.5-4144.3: 21.4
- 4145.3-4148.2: 21.2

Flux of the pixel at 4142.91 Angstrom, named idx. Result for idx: 21.37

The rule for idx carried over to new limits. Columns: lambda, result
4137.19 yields 23.5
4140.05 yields 22.25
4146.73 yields 21.3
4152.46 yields 20.74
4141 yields 21.86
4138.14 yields 23.19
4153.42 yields 20.72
